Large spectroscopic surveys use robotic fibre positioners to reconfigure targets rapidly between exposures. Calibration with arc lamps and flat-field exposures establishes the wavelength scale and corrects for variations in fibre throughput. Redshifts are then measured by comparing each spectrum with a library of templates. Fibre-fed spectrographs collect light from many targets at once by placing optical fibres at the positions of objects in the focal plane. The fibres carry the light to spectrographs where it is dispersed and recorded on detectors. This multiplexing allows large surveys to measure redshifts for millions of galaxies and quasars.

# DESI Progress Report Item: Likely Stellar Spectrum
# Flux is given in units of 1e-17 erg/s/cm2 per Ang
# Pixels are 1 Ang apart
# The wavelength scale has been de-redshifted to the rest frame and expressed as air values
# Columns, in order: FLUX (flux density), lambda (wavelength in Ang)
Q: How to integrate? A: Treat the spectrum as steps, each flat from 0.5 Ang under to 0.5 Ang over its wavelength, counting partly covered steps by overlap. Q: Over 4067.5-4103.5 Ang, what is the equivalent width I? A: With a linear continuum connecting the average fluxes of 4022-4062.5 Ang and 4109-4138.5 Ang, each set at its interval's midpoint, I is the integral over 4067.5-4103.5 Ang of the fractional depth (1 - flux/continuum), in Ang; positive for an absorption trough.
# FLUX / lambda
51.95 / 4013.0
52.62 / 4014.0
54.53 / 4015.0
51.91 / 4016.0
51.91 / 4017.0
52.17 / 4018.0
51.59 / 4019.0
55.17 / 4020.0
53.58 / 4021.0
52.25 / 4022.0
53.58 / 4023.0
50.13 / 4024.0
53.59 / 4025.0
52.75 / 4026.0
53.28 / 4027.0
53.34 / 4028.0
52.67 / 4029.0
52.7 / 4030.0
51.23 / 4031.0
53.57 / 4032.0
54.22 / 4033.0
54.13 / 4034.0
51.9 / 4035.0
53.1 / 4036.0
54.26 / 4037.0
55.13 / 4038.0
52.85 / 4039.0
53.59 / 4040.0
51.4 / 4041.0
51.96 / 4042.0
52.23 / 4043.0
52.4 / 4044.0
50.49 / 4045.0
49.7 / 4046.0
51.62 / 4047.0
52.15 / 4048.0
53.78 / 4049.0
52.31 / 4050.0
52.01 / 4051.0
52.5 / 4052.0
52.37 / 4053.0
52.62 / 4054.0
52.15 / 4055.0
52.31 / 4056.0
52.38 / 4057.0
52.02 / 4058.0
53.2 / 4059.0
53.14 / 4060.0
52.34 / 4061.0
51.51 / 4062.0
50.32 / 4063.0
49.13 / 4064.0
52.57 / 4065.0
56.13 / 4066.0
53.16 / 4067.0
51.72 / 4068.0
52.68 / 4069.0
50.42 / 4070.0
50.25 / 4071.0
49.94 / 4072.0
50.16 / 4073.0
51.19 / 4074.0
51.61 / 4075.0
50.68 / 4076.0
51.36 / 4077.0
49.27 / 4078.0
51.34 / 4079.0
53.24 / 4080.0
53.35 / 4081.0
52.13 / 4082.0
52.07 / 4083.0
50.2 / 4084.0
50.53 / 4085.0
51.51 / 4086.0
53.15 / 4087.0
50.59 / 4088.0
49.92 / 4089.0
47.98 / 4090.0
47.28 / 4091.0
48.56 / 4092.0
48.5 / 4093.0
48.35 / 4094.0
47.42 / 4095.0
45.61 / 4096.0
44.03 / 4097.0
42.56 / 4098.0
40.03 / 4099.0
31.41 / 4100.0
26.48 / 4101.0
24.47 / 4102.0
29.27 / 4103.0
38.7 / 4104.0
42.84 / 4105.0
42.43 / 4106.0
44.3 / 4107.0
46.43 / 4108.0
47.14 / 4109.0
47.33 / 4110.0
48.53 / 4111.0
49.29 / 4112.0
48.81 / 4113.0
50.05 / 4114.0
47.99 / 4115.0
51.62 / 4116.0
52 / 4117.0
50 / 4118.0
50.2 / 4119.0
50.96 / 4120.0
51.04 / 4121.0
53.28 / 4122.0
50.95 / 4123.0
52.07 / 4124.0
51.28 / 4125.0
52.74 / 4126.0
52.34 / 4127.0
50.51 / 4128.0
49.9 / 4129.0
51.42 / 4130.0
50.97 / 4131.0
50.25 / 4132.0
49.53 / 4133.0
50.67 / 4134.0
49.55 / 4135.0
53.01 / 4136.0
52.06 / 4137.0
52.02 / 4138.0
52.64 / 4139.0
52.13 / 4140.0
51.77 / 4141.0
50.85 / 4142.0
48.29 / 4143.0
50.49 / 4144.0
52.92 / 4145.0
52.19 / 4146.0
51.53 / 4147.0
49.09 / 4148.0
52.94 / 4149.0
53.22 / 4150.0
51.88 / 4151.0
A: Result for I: 3.05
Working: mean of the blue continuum 52.6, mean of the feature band 47.2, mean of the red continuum 50.6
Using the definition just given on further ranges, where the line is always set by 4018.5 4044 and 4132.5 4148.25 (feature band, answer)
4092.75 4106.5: 3.34 Ang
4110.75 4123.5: 0.29 Ang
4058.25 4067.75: 0.02 Ang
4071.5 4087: 0.26 Ang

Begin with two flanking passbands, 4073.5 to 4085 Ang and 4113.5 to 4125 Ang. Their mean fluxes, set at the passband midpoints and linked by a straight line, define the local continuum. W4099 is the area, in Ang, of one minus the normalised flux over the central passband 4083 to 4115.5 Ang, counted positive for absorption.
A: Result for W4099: 4.03 Ang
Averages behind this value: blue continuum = 51.5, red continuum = 50.9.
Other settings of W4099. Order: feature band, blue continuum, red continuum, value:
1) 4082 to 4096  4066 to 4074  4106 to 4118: 0.1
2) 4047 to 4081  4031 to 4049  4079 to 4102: -1.5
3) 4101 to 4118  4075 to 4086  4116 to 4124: 2.4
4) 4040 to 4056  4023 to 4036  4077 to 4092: 0.0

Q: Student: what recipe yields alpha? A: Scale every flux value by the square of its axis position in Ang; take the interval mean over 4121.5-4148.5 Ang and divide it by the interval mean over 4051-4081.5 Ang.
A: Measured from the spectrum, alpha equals 1.02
